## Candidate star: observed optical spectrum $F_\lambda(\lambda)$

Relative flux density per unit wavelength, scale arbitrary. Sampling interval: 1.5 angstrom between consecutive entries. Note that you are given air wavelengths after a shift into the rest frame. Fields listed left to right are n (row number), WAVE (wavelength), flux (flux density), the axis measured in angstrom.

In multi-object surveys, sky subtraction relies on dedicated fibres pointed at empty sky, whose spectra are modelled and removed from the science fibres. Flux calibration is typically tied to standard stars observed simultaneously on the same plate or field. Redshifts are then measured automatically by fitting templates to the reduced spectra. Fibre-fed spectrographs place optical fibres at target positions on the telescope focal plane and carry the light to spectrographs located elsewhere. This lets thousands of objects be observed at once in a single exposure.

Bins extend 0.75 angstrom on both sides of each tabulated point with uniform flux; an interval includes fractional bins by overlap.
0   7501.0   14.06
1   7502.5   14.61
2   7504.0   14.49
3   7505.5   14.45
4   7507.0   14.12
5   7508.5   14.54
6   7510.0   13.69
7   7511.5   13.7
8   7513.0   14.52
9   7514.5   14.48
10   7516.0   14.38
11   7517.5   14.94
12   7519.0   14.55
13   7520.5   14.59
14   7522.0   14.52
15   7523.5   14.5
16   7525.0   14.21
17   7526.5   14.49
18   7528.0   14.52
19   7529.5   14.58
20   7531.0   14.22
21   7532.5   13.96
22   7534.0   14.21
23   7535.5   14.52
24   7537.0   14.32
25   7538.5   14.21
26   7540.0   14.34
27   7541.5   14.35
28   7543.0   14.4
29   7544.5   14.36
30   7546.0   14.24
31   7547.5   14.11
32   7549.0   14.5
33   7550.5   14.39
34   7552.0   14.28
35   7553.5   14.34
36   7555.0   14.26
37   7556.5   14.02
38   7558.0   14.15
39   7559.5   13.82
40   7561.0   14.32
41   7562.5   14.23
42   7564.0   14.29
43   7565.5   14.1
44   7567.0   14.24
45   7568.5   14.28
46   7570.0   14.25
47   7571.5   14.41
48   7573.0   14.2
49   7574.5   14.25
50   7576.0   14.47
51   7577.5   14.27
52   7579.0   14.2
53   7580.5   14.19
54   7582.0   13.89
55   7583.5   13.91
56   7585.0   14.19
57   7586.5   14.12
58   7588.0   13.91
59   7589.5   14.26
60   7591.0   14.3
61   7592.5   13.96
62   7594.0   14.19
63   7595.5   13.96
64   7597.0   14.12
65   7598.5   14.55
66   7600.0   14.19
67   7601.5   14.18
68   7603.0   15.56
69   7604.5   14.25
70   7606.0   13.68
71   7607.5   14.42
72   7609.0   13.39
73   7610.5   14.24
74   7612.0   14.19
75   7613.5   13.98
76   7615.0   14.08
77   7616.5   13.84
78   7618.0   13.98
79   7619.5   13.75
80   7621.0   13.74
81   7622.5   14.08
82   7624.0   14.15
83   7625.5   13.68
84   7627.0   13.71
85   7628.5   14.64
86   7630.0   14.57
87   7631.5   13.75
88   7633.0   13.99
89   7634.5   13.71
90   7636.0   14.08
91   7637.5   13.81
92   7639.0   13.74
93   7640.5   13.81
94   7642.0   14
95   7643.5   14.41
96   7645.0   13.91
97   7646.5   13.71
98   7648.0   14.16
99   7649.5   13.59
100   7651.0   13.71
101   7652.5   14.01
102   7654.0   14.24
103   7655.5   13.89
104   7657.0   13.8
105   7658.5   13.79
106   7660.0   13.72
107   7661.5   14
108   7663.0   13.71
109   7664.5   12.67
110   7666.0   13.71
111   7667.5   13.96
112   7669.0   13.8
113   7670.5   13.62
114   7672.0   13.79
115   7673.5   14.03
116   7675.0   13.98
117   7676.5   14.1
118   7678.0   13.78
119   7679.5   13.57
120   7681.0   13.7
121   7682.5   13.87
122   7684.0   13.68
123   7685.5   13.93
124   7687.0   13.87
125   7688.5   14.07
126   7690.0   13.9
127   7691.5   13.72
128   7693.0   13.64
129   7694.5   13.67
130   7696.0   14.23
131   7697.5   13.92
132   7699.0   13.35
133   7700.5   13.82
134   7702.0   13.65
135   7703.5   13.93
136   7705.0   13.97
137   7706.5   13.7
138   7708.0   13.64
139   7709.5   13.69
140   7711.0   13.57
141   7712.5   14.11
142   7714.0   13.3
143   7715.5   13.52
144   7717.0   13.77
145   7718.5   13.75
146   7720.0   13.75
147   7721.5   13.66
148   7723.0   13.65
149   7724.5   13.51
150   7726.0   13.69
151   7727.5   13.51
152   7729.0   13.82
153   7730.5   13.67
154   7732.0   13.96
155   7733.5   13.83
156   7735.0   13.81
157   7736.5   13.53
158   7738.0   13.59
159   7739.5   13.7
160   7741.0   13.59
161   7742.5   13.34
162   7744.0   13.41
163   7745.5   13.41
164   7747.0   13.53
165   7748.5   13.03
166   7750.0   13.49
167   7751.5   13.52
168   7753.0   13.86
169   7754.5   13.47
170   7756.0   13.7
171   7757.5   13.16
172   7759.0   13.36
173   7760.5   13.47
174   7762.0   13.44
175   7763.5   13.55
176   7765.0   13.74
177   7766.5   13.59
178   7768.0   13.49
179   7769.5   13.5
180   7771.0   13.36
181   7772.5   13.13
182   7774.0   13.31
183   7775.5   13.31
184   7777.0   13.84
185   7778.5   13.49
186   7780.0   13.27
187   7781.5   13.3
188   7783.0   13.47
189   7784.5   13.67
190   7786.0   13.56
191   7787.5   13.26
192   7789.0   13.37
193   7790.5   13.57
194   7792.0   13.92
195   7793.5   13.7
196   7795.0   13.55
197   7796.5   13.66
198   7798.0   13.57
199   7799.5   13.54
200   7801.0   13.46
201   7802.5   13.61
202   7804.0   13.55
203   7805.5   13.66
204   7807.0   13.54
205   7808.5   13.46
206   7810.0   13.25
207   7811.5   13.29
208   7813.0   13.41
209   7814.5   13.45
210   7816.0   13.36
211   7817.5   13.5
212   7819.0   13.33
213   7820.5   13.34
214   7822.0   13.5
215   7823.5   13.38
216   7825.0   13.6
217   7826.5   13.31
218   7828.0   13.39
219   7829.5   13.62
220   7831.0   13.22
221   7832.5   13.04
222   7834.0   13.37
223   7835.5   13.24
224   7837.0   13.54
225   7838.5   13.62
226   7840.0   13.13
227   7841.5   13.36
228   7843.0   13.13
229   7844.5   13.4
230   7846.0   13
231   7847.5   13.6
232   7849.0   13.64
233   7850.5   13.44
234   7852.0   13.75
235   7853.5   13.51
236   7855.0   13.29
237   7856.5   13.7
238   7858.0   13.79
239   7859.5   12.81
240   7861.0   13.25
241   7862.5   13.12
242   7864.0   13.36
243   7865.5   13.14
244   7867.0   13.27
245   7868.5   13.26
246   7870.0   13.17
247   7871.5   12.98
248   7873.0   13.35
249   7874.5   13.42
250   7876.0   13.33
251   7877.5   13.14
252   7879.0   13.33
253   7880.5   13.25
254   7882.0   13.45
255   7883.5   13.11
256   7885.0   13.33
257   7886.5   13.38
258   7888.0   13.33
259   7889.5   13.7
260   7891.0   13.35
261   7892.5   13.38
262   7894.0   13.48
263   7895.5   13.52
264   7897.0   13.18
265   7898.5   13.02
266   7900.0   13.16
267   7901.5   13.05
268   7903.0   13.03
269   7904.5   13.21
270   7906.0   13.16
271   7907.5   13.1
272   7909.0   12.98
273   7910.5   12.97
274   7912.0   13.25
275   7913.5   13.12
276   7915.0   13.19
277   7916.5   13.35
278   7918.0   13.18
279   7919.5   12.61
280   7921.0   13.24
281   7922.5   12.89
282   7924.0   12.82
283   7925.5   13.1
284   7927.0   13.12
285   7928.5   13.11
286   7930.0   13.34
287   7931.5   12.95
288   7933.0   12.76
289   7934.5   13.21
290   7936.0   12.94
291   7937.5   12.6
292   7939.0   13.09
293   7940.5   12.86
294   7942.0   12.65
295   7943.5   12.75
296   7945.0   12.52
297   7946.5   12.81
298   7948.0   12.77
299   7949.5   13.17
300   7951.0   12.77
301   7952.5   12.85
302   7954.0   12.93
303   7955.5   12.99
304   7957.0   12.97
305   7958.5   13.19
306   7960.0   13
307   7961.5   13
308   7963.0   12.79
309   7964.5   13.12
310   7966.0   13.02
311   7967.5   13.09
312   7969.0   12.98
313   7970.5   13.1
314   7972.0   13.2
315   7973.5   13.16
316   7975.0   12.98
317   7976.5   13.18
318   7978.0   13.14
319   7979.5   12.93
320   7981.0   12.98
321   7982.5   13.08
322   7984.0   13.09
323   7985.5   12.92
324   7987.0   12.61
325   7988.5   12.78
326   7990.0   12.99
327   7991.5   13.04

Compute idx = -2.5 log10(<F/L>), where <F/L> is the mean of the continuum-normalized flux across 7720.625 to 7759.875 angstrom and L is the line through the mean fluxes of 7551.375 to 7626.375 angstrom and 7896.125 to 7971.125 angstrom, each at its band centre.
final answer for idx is 0.01 mag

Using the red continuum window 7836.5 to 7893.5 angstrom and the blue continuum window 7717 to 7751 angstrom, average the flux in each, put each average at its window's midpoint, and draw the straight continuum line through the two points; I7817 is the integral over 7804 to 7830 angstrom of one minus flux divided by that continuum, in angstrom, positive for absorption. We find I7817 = 0.0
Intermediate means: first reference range 13.6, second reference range 13.3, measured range 13.4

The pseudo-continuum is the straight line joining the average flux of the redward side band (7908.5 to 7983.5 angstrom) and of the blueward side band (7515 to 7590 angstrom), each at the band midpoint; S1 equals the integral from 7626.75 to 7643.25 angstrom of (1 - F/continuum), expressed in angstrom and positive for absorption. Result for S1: 0.0 angstrom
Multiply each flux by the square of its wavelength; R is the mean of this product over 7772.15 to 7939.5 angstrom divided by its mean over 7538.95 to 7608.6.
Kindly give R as 1.0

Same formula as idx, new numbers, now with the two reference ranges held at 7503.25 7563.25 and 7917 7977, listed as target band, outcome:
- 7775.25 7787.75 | 0.00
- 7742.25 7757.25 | 0.01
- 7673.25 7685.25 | 0.00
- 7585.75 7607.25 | -0.01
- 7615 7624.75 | 0.01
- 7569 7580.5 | -0.01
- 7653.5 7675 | 0.01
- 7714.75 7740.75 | 0.00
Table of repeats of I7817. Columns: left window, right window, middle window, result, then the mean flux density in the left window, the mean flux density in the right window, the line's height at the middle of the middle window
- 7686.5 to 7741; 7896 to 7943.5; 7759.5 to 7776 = 0.13 angstrom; 13.7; 13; 13.6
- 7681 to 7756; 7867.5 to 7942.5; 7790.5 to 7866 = -0.33 angstrom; 13.7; 13.2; 13.4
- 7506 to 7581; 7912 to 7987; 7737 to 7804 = 0.35 angstrom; 14.3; 13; 13.6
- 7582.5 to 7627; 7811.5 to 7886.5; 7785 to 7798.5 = -0.05 angstrom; 14.1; 13.3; 13.5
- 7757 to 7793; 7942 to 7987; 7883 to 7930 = -0.20 angstrom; 13.5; 13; 13.1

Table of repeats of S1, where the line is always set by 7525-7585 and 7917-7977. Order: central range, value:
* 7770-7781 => 0.1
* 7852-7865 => -0.1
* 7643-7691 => 0.2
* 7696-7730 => 0.1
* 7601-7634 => -0.1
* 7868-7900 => -0.3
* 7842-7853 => -0.1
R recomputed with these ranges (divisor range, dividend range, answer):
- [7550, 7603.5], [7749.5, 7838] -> 1.00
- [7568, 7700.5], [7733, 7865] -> 1.00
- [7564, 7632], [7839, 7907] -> 1.01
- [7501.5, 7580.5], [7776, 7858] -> 1.01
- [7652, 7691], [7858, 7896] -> 1.01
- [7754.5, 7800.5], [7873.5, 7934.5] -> 1.01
